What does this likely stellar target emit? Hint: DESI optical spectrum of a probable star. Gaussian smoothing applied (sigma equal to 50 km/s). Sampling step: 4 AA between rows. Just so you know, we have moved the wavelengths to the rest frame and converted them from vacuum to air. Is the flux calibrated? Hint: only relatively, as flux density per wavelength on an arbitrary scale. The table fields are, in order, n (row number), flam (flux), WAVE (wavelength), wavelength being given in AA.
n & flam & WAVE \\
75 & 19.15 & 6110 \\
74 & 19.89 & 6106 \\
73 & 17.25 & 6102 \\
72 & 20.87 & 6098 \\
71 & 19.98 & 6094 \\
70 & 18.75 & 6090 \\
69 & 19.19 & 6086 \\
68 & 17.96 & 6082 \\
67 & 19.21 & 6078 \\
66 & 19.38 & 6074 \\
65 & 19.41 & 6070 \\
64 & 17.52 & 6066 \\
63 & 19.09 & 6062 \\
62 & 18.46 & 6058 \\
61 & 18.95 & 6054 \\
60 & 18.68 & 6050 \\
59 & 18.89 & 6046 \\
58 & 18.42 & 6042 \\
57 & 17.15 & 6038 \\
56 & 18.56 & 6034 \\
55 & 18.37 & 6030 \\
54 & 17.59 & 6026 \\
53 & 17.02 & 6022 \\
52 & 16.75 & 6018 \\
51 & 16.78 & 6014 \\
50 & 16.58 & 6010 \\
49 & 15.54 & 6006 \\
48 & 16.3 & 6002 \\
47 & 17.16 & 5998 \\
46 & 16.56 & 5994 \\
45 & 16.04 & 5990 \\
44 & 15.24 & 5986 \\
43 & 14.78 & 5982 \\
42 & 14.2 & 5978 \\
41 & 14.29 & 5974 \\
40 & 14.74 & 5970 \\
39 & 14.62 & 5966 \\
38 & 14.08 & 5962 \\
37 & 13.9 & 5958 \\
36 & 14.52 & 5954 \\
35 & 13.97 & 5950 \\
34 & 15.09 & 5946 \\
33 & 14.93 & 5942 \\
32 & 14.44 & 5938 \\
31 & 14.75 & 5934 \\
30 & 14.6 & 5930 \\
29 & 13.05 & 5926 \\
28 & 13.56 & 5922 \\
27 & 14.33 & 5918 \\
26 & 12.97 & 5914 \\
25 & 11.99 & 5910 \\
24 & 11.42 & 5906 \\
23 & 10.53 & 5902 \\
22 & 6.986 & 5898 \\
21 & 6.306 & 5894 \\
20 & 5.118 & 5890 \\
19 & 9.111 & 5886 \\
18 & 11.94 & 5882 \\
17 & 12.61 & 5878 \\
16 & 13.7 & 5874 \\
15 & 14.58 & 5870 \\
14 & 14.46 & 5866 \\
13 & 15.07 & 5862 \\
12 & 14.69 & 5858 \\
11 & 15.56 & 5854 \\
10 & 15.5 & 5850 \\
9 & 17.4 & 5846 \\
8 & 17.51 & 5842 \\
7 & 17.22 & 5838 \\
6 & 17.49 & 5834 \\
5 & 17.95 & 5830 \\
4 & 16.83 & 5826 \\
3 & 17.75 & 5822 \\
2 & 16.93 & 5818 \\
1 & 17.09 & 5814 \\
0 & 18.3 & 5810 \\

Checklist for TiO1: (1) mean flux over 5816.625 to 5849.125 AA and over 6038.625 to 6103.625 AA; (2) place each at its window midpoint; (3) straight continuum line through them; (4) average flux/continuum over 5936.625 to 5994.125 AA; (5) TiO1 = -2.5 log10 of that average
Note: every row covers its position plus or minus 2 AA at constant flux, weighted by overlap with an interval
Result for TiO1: 0.23 mag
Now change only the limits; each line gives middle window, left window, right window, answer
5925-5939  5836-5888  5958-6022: 0.062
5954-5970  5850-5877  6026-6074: 0.167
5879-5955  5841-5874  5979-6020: 0.289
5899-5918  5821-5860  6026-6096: 0.424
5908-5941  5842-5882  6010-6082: 0.163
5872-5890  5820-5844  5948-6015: 0.447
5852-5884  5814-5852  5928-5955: 0.163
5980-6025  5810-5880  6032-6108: 0.109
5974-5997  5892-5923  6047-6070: -0.031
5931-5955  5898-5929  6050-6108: -0.091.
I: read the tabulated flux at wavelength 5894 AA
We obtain 6.306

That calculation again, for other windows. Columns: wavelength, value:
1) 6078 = 19.21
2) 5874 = 13.7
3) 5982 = 14.78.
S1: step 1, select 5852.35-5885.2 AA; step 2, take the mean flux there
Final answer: 13.9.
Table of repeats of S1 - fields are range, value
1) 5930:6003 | 14.9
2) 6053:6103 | 19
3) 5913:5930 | 13.6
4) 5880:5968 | 12.4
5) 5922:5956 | 14.4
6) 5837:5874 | 15.6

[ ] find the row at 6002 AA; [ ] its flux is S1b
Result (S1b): 16.3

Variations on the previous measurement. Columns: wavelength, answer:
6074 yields 19.38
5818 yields 16.93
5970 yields 14.74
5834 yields 17.49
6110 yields 19.15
